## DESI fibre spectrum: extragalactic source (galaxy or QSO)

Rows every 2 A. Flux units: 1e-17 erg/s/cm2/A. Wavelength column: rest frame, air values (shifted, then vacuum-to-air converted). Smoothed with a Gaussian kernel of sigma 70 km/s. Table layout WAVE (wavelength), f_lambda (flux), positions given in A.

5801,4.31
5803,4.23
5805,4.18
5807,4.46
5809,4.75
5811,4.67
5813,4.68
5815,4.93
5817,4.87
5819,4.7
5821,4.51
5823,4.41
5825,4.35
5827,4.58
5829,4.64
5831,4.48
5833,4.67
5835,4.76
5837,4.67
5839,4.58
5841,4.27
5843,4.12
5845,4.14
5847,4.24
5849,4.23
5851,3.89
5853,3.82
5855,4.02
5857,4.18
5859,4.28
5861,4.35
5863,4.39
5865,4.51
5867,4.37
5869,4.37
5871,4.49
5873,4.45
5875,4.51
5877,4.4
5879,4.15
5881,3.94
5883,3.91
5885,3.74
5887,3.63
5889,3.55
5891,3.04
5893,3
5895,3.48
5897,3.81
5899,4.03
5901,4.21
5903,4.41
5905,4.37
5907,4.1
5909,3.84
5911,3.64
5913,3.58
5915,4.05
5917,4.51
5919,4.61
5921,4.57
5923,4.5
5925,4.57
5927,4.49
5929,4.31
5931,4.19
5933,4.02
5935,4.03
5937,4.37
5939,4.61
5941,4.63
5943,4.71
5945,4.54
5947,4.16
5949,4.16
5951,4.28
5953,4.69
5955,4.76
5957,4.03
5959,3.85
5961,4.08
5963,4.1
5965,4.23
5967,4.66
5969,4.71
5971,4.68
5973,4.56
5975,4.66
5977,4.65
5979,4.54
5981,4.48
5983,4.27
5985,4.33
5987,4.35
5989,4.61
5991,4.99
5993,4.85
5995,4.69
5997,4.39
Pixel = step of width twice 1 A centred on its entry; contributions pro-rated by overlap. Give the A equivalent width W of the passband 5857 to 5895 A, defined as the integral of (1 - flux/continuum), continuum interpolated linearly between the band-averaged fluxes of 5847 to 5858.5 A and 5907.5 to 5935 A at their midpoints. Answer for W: 0.6 A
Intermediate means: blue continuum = 4.06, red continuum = 4.21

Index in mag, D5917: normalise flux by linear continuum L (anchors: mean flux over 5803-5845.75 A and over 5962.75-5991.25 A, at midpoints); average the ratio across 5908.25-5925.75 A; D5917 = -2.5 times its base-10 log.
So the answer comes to 0.08 mag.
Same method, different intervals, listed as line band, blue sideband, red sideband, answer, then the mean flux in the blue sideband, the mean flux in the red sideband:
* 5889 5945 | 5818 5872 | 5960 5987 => 0.07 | 4.37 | 4.45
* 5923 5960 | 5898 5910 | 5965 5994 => 0.00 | 4.16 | 4.58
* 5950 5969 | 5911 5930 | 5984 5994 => 0.04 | 4.32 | 4.63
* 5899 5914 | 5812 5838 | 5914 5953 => 0.11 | 4.63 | 4.39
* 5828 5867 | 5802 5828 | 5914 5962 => 0.04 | 4.56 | 4.36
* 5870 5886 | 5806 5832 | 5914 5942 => 0.07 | 4.62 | 4.39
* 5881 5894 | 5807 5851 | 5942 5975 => 0.26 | 4.52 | 4.4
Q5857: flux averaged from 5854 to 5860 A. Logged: 4.16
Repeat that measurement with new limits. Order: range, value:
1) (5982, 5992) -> 4.51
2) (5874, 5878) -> 4.46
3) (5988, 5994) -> 4.82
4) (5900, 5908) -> 4.27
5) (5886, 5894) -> 3.3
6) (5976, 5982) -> 4.56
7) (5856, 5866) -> 4.34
